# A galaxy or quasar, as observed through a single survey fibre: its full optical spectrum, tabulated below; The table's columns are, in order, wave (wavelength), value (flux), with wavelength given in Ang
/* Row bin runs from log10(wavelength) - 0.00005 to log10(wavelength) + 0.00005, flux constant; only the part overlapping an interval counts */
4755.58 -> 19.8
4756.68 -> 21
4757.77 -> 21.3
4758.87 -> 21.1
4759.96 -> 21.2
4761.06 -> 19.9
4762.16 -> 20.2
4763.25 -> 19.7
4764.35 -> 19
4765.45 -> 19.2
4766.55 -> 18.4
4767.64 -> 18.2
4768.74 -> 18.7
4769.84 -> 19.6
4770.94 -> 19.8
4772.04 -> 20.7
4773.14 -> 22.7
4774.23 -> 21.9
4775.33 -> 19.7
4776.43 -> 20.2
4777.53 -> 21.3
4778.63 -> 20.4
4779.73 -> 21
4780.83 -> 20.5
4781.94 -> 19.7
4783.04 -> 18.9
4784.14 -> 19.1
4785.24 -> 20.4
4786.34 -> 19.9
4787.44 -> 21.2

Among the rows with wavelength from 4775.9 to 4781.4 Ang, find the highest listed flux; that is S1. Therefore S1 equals 21.3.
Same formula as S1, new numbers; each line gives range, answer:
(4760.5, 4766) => 20.2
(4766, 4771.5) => 19.8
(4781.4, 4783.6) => 19.7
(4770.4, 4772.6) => 20.7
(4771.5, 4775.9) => 22.7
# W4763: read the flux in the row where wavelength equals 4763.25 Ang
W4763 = 19.7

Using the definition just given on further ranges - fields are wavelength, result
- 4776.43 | 20.2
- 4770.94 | 19.8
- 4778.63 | 20.4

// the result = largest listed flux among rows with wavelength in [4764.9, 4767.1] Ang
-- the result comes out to 19.2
